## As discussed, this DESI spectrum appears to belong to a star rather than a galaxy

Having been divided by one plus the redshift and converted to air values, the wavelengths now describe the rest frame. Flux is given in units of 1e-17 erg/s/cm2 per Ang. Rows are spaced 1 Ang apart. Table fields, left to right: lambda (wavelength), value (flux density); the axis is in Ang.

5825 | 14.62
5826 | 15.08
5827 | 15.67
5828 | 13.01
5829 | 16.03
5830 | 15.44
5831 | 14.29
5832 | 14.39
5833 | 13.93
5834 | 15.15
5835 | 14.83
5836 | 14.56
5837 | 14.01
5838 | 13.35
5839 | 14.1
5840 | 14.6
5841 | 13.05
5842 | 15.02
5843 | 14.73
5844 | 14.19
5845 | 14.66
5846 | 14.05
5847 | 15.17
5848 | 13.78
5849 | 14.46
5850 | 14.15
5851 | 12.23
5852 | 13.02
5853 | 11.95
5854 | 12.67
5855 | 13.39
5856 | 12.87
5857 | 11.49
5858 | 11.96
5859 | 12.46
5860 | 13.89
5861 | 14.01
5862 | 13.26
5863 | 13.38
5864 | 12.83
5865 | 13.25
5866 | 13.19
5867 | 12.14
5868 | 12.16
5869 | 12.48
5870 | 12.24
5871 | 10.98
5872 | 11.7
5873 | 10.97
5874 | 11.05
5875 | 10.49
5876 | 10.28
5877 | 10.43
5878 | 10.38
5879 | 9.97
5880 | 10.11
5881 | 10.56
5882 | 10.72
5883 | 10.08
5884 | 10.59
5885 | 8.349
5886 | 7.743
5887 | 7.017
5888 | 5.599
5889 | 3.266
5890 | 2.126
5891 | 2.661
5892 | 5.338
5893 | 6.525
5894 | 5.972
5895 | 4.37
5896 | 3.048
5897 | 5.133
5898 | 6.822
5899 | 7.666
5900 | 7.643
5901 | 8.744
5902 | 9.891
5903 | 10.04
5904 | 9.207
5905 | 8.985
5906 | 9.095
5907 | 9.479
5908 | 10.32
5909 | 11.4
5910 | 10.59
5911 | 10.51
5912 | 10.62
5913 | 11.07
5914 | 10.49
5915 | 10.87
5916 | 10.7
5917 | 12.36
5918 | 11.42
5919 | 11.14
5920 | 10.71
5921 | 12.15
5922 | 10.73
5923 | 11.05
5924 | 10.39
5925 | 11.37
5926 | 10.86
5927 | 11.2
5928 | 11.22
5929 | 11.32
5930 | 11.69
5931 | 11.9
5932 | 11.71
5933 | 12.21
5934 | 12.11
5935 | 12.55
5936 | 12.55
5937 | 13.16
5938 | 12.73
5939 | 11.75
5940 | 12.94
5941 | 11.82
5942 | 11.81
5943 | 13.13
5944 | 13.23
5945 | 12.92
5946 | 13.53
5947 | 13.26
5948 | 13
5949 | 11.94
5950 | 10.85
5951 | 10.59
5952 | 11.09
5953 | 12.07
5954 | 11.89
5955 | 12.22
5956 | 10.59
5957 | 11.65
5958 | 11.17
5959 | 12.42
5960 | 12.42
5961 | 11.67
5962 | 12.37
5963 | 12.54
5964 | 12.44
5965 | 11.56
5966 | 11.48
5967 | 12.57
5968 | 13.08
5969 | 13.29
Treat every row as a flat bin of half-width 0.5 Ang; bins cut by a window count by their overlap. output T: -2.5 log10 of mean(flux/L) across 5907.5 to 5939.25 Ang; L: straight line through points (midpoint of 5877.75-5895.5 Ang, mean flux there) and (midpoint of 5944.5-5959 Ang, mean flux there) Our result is -0.16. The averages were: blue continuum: 7.26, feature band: 11.4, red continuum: 11.9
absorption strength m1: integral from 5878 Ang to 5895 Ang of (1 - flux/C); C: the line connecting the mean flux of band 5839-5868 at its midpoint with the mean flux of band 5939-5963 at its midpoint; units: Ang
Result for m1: 7.5 Ang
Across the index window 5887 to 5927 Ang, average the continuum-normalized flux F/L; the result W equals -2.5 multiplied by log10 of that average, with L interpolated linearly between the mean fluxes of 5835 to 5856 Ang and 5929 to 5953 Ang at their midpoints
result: 0.41 mag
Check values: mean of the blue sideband 13.9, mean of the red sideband 12.3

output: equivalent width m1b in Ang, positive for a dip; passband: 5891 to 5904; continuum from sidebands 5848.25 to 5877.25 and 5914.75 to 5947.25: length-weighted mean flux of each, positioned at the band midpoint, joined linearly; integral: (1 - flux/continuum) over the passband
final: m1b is 5.8 Ang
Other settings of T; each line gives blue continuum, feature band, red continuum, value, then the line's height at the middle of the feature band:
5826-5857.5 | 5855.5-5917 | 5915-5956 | 0.32 mag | 13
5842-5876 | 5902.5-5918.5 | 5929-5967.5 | 0.19 mag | 12.4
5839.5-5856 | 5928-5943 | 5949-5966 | 0.00 mag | 12.1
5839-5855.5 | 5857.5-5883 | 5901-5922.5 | 0.08 mag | 12.6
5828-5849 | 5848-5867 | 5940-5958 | 0.08 mag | 14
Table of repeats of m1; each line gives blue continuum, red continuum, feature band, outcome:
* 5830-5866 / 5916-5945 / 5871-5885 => 2.7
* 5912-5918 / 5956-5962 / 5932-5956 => -1.5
